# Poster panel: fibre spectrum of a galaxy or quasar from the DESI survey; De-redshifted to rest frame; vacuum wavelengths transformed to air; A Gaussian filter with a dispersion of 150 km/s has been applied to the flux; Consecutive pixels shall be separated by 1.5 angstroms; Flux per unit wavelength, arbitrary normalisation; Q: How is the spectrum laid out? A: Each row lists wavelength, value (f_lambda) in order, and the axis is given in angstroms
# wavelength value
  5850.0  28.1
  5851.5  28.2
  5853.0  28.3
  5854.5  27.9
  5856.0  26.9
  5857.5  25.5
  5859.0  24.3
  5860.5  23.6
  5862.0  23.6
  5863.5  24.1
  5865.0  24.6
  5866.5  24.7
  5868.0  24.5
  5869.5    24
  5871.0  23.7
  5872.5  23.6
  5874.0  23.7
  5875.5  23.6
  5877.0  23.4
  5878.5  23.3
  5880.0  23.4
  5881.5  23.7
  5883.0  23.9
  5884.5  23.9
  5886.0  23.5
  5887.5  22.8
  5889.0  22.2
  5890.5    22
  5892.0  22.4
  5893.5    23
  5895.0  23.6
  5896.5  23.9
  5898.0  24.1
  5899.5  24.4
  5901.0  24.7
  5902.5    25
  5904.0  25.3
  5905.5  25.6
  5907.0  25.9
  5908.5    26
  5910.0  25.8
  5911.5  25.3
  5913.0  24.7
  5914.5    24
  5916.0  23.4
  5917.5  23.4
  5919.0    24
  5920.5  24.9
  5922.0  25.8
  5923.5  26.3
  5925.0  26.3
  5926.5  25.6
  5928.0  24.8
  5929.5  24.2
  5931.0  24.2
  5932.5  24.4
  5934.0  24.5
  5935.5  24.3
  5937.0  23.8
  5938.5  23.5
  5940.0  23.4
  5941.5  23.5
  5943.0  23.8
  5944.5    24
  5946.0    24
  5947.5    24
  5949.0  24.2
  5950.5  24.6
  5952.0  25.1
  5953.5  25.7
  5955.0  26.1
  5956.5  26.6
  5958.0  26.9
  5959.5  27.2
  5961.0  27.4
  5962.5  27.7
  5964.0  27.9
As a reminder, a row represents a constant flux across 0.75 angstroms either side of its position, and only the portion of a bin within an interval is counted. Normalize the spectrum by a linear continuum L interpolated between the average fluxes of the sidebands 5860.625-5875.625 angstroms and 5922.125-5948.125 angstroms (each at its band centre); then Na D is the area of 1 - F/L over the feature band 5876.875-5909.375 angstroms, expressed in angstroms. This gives 0.32 angstroms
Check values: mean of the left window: 24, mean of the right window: 24.4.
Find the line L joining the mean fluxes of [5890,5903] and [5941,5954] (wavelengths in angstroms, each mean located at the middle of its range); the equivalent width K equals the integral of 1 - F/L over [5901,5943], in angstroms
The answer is -1.3 angstroms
